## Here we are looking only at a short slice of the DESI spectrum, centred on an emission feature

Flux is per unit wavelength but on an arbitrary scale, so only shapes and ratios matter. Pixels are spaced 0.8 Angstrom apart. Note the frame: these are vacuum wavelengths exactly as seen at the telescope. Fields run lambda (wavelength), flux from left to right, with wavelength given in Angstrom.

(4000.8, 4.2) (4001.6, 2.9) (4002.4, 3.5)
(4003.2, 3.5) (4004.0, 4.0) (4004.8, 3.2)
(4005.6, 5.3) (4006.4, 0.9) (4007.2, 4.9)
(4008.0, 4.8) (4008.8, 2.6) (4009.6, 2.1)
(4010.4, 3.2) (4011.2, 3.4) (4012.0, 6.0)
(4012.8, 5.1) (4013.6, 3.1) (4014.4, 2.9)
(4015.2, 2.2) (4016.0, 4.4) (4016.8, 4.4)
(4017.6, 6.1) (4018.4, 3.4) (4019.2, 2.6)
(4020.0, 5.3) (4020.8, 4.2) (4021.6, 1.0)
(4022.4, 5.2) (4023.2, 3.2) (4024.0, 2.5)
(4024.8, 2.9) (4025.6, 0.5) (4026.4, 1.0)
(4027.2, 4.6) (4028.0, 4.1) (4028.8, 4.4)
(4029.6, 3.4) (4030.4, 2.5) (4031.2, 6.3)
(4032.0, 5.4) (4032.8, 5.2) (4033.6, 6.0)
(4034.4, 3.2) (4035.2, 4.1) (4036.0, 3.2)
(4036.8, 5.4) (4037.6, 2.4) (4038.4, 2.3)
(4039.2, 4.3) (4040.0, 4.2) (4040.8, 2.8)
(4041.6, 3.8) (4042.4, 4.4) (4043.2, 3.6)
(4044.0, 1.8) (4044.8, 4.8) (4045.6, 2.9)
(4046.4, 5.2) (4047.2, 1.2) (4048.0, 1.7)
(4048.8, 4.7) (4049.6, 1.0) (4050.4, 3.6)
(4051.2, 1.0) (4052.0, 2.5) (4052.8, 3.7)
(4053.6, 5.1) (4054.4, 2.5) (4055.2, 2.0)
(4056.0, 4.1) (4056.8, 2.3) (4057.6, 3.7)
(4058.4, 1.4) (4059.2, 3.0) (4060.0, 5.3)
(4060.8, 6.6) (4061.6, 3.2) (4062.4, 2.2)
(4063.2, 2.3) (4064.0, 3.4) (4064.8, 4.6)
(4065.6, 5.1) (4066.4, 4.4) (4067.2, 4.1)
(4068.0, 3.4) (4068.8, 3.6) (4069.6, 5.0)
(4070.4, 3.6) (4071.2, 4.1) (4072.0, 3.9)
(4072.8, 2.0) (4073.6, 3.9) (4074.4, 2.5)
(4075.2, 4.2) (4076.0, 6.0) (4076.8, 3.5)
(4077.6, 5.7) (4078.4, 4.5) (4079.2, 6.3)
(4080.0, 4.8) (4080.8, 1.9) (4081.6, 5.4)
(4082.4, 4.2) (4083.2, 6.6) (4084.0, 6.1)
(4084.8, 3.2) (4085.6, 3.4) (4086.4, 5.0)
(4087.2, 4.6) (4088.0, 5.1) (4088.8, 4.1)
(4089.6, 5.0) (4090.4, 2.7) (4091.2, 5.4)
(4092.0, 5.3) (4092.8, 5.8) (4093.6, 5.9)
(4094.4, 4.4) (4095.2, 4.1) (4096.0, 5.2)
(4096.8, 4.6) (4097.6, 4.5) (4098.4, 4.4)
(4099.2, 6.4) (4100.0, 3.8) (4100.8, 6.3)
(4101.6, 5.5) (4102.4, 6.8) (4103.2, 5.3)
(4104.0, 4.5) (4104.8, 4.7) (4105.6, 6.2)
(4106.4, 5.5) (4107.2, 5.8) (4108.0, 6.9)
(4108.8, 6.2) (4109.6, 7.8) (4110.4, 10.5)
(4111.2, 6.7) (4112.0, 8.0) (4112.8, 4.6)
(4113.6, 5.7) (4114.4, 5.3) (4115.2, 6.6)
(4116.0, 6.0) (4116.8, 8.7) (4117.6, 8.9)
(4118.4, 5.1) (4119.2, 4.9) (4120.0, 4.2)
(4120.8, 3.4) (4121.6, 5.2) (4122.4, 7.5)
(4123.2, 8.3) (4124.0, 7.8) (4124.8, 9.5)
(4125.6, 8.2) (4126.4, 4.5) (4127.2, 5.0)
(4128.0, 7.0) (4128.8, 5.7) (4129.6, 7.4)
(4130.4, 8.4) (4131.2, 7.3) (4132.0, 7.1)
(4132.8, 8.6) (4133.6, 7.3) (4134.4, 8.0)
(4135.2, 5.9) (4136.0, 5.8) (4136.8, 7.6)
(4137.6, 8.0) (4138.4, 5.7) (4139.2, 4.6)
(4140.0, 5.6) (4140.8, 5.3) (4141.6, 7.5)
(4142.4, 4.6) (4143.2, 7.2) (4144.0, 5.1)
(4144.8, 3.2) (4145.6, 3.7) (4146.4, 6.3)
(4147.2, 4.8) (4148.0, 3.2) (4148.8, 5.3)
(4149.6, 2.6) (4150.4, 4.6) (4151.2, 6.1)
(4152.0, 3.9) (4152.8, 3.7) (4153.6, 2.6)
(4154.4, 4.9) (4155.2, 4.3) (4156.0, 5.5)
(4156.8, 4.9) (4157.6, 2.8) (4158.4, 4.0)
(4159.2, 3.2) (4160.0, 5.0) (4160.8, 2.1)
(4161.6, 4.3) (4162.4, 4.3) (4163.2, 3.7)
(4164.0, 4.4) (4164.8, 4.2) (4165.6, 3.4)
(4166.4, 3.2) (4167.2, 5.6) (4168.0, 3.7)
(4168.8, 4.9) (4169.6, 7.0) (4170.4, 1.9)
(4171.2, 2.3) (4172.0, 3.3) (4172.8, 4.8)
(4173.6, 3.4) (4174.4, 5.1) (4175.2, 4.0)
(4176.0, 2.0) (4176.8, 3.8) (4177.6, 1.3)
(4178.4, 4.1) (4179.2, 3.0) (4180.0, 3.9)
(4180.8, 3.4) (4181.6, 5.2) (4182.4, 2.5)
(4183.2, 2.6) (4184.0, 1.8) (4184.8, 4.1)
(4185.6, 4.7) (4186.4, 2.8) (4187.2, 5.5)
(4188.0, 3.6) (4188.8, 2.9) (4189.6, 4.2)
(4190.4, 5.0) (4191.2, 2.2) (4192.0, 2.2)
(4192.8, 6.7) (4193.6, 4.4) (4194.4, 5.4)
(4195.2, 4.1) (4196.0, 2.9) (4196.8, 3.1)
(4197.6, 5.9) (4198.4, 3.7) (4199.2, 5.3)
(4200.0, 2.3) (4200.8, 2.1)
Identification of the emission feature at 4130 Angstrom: C IV 1549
